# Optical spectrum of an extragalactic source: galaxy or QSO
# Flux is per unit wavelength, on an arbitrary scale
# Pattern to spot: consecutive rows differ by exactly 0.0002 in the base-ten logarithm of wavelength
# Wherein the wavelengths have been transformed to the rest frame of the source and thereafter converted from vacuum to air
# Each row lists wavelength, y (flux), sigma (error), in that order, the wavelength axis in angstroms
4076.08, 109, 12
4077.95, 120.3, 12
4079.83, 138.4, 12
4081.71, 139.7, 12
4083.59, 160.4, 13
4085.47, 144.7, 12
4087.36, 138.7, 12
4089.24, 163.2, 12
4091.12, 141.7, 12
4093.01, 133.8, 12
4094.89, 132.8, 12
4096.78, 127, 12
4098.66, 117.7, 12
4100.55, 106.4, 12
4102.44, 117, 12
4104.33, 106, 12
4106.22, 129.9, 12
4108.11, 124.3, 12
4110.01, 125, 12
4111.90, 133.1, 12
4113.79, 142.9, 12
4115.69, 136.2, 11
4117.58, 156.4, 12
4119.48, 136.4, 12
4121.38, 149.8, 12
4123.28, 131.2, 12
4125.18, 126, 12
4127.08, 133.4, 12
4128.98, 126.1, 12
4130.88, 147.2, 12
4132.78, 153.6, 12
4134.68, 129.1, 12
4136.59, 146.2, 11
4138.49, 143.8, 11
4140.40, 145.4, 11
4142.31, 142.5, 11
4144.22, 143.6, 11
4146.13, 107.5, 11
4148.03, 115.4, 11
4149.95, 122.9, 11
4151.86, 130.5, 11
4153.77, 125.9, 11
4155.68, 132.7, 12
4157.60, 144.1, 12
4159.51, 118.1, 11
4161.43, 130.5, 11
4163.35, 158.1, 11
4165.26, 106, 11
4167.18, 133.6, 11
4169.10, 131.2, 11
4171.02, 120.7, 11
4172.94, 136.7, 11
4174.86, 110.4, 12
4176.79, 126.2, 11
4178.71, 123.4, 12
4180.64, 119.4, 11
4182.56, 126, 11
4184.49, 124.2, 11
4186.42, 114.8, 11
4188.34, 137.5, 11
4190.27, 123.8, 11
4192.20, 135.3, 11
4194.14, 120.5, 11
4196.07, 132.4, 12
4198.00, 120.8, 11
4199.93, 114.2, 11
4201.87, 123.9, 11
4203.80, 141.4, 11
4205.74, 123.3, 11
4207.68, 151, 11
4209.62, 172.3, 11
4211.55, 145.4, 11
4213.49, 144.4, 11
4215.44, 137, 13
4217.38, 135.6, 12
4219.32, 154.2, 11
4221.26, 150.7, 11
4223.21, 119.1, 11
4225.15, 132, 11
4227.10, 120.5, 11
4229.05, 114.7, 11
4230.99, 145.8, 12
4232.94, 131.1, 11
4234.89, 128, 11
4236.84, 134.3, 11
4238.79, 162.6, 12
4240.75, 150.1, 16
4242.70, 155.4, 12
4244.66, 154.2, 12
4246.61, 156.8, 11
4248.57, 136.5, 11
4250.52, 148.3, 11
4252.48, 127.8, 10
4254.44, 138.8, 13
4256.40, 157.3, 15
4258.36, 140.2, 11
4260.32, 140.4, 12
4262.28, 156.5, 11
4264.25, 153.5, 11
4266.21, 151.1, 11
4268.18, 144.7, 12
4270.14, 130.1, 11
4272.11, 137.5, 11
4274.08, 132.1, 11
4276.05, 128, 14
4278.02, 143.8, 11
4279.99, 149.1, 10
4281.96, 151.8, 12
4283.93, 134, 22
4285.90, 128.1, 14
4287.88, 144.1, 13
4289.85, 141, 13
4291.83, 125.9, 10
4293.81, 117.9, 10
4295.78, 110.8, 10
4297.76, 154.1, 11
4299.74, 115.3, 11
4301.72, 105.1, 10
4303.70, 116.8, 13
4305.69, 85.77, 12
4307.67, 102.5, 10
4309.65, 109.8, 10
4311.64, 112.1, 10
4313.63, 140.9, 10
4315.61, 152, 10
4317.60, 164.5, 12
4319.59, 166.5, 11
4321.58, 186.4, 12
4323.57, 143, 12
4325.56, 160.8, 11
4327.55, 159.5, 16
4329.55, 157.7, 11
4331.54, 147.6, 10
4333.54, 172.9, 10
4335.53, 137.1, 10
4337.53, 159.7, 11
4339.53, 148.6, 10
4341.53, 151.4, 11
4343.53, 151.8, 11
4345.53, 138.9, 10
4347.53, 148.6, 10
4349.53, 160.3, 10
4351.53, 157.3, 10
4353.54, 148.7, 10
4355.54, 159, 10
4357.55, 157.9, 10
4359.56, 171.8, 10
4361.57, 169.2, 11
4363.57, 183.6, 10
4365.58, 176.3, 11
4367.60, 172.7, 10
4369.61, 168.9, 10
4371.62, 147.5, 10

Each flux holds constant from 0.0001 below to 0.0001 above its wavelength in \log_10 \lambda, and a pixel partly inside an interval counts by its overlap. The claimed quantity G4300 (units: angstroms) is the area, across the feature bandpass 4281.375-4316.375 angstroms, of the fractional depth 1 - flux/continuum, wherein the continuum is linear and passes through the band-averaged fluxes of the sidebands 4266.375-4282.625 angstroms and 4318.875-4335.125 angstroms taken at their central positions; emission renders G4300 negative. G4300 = 5.8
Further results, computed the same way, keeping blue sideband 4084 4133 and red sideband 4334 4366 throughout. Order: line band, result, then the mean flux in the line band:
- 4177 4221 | 3.0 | 133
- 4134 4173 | 1.9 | 132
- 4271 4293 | 1.9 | 138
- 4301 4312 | 3.5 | 105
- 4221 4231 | 1.2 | 128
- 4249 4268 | 0.4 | 146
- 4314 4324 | -0.5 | 162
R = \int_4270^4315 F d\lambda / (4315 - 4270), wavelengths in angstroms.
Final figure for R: 127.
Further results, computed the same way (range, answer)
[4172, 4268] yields 137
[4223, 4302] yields 138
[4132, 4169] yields 133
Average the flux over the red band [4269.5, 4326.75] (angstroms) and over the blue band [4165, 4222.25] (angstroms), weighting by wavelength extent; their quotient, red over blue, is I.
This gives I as 1.0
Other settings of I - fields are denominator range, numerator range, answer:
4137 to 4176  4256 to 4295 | 1.08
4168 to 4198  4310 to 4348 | 1.21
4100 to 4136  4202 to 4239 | 1.04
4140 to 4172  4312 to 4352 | 1.19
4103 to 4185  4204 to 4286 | 1.08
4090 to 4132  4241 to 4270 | 1.12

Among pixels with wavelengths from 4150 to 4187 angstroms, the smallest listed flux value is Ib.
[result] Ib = 106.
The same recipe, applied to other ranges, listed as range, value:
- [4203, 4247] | 114.7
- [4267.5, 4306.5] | 85.77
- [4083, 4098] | 127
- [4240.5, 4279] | 127.8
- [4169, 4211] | 110.4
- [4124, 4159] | 107.5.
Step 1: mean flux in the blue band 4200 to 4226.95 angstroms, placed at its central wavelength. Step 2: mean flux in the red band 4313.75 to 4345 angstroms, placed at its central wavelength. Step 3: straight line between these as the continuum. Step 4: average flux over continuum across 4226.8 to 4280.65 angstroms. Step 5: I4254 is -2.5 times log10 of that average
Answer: 0.02 mag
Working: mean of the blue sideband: 139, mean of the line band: 142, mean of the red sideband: 157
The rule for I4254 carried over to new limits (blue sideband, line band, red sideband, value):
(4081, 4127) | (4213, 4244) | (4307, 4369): 0.049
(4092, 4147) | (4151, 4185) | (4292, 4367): 0.067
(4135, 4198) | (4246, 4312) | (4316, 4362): 0.107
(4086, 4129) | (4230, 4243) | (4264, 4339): -0.053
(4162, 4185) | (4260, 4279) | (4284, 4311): -0.167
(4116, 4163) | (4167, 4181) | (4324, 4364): 0.114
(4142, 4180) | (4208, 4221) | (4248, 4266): -0.086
